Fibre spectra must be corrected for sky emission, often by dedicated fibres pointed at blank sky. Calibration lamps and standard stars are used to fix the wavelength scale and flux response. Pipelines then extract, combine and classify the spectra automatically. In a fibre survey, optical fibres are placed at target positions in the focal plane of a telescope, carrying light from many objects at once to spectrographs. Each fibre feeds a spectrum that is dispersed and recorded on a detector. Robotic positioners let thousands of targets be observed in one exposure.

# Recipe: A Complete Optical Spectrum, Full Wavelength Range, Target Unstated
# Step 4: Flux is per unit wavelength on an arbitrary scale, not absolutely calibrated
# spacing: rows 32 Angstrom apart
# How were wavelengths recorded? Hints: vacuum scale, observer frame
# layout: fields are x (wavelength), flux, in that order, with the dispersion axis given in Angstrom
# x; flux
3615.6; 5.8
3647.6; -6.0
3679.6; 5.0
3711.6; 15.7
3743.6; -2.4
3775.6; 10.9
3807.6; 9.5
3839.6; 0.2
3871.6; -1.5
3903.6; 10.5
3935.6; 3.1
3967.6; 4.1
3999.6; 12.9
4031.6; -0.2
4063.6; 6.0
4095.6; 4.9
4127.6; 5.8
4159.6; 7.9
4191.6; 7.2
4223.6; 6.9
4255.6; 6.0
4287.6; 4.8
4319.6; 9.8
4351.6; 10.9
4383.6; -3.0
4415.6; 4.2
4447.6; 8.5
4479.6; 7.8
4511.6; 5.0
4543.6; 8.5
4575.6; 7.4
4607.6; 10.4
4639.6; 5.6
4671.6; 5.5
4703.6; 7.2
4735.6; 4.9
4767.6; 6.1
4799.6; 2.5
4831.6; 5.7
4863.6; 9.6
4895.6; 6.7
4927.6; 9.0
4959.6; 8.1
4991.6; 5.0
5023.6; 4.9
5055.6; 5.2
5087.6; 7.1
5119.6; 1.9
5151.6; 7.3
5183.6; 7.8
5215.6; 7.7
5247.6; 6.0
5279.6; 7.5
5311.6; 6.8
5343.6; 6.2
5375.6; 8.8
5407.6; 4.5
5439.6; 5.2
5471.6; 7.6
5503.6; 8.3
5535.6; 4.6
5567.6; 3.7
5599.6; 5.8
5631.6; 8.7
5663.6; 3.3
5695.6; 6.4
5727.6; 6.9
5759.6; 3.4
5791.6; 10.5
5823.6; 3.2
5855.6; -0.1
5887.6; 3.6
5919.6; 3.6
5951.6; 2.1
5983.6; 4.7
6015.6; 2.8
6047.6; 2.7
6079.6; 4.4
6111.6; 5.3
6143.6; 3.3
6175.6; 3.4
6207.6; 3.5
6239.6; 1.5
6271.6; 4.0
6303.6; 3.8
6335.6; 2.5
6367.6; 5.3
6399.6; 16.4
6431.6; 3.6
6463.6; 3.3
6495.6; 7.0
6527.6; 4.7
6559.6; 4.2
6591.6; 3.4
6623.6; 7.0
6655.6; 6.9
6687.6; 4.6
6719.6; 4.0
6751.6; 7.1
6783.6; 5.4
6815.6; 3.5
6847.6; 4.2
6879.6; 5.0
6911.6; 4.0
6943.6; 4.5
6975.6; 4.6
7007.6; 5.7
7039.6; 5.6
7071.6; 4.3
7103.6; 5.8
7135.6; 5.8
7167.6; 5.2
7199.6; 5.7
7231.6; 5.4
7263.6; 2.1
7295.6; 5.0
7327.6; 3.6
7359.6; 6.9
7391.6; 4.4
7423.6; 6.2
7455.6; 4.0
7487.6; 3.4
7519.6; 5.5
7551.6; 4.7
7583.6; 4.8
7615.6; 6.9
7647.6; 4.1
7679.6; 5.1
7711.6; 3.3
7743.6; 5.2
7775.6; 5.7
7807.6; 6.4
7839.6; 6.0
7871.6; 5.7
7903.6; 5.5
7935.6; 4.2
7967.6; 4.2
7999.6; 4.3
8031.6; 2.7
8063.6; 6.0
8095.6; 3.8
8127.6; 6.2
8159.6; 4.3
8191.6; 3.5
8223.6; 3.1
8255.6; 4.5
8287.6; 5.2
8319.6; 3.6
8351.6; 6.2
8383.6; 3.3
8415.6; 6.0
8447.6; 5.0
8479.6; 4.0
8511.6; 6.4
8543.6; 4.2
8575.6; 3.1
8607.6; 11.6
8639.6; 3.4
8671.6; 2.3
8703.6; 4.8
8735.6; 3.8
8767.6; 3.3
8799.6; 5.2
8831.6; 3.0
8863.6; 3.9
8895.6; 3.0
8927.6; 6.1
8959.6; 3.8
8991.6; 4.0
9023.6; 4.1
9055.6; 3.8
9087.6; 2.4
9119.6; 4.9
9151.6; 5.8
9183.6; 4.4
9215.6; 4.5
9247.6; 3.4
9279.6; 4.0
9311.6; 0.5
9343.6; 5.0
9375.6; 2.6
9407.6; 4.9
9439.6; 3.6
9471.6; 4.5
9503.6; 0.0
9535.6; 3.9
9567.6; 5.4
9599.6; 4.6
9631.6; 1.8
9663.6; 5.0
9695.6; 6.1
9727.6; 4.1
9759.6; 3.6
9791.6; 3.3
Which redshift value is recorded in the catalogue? 0.72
